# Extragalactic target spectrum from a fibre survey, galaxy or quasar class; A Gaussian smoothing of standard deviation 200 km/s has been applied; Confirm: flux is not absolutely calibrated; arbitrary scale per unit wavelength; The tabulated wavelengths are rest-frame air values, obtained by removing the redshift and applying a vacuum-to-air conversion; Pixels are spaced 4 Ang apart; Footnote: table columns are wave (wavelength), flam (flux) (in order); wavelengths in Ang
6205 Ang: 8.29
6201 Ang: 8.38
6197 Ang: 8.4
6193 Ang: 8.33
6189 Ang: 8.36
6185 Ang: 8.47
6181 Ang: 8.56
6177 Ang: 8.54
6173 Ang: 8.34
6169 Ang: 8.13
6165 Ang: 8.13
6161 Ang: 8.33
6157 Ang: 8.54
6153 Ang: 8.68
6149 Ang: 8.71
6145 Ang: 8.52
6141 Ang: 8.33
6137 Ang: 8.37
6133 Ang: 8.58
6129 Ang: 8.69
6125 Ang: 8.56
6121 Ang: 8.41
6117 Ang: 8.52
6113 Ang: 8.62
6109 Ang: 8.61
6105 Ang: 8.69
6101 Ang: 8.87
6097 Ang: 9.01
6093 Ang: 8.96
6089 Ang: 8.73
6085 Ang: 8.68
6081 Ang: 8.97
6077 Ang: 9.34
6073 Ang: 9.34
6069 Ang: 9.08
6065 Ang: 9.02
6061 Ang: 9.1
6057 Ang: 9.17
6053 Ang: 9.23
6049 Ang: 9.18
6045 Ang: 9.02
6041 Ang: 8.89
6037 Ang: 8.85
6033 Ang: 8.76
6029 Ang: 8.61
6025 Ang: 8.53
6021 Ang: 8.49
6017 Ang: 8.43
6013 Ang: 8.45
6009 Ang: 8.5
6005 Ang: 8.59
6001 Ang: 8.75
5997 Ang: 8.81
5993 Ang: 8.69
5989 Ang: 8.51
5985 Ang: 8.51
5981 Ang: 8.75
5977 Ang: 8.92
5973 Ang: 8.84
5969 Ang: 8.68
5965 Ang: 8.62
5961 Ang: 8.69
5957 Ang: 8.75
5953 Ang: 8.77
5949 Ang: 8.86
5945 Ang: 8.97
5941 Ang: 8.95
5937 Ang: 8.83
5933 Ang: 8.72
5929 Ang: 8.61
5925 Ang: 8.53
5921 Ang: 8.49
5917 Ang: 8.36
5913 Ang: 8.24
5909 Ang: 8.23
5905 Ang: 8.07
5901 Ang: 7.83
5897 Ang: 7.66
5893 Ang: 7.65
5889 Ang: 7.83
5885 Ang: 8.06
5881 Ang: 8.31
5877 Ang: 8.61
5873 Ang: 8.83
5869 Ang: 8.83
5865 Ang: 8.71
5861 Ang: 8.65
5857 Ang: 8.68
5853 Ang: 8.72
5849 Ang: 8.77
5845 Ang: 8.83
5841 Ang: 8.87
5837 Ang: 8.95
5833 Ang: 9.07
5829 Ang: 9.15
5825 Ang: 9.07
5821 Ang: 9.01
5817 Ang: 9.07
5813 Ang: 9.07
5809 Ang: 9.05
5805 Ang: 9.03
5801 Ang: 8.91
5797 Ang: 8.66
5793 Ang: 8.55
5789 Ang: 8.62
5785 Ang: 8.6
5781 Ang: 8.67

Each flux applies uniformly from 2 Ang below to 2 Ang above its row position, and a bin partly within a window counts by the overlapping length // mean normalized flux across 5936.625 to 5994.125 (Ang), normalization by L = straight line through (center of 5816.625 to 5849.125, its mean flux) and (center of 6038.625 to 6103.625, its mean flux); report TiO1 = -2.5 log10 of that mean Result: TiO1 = 0.03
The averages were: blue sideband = 8.98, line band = 8.75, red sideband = 9.03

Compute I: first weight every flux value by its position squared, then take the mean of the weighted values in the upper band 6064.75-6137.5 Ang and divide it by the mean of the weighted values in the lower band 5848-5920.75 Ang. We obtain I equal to 1.13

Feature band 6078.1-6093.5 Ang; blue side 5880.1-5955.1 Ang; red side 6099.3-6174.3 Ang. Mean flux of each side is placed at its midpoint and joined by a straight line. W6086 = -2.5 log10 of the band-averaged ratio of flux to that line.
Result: -0.05 mag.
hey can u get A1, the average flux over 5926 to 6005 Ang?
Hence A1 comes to 8.74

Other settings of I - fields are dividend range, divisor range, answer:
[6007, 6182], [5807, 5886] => 1.07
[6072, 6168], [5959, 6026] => 1.05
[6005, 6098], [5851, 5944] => 1.11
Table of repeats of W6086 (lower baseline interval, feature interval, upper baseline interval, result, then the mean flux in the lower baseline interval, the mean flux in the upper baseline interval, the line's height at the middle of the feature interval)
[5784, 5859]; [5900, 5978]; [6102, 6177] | 0.02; 8.88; 8.49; 8.74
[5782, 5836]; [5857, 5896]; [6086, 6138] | 0.06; 8.91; 8.67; 8.86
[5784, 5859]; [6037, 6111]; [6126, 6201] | -0.05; 8.88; 8.44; 8.56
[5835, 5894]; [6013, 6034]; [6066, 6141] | 0.02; 8.57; 8.77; 8.7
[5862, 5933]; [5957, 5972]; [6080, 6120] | -0.03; 8.3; 8.75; 8.45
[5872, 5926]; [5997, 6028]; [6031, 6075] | 0.03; 8.17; 9.06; 8.83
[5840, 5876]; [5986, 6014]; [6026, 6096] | 0.04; 8.76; 8.99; 8.92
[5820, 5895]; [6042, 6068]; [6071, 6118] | -0.03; 8.66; 8.87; 8.83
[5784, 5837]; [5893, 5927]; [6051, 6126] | 0.10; 8.92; 8.89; 8.91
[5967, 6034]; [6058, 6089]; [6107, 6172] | -0.06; 8.63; 8.48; 8.55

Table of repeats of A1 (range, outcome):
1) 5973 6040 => 8.64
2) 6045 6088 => 9.1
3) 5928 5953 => 8.83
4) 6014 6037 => 8.58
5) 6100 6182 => 8.51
